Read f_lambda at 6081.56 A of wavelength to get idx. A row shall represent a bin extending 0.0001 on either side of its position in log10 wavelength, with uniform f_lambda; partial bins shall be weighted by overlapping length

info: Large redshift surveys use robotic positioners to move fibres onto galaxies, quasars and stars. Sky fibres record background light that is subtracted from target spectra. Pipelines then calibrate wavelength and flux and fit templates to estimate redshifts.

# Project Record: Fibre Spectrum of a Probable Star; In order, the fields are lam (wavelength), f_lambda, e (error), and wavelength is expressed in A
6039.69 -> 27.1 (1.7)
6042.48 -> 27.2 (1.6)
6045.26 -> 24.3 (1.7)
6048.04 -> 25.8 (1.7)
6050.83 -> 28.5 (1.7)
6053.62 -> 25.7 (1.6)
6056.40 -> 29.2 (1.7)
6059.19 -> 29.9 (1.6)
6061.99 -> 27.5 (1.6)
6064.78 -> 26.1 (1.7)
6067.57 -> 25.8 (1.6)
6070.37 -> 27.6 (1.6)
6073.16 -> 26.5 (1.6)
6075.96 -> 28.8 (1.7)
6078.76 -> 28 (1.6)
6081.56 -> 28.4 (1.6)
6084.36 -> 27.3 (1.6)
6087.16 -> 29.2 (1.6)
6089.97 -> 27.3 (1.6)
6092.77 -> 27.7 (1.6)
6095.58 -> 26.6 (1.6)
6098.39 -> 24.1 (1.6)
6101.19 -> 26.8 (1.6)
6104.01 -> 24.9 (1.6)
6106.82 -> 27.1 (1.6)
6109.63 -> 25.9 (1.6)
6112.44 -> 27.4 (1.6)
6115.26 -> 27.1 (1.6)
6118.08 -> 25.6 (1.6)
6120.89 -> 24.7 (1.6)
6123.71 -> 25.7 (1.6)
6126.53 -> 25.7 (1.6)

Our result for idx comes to 28.4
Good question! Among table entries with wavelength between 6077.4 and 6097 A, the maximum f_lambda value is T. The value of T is 29.2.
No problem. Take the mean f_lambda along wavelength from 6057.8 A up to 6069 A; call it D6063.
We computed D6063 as 27.3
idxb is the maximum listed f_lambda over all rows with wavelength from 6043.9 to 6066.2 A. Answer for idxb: 29.9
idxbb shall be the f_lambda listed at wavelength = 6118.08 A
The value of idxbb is 25.6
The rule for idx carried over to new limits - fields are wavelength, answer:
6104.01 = 24.9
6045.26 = 24.3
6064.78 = 26.1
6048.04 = 25.8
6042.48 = 27.2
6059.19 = 29.9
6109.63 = 25.9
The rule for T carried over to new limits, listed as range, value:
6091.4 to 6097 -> 27.7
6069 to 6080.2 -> 28.8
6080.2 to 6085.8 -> 28.4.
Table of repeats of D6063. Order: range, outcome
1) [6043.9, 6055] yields 26.1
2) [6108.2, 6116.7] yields 26.8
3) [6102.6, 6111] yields 26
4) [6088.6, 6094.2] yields 27.5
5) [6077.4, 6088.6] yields 28.2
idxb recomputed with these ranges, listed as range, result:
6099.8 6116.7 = 27.4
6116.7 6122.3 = 25.6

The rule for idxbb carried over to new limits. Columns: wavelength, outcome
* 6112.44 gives 27.4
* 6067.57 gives 25.8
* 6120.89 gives 24.7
